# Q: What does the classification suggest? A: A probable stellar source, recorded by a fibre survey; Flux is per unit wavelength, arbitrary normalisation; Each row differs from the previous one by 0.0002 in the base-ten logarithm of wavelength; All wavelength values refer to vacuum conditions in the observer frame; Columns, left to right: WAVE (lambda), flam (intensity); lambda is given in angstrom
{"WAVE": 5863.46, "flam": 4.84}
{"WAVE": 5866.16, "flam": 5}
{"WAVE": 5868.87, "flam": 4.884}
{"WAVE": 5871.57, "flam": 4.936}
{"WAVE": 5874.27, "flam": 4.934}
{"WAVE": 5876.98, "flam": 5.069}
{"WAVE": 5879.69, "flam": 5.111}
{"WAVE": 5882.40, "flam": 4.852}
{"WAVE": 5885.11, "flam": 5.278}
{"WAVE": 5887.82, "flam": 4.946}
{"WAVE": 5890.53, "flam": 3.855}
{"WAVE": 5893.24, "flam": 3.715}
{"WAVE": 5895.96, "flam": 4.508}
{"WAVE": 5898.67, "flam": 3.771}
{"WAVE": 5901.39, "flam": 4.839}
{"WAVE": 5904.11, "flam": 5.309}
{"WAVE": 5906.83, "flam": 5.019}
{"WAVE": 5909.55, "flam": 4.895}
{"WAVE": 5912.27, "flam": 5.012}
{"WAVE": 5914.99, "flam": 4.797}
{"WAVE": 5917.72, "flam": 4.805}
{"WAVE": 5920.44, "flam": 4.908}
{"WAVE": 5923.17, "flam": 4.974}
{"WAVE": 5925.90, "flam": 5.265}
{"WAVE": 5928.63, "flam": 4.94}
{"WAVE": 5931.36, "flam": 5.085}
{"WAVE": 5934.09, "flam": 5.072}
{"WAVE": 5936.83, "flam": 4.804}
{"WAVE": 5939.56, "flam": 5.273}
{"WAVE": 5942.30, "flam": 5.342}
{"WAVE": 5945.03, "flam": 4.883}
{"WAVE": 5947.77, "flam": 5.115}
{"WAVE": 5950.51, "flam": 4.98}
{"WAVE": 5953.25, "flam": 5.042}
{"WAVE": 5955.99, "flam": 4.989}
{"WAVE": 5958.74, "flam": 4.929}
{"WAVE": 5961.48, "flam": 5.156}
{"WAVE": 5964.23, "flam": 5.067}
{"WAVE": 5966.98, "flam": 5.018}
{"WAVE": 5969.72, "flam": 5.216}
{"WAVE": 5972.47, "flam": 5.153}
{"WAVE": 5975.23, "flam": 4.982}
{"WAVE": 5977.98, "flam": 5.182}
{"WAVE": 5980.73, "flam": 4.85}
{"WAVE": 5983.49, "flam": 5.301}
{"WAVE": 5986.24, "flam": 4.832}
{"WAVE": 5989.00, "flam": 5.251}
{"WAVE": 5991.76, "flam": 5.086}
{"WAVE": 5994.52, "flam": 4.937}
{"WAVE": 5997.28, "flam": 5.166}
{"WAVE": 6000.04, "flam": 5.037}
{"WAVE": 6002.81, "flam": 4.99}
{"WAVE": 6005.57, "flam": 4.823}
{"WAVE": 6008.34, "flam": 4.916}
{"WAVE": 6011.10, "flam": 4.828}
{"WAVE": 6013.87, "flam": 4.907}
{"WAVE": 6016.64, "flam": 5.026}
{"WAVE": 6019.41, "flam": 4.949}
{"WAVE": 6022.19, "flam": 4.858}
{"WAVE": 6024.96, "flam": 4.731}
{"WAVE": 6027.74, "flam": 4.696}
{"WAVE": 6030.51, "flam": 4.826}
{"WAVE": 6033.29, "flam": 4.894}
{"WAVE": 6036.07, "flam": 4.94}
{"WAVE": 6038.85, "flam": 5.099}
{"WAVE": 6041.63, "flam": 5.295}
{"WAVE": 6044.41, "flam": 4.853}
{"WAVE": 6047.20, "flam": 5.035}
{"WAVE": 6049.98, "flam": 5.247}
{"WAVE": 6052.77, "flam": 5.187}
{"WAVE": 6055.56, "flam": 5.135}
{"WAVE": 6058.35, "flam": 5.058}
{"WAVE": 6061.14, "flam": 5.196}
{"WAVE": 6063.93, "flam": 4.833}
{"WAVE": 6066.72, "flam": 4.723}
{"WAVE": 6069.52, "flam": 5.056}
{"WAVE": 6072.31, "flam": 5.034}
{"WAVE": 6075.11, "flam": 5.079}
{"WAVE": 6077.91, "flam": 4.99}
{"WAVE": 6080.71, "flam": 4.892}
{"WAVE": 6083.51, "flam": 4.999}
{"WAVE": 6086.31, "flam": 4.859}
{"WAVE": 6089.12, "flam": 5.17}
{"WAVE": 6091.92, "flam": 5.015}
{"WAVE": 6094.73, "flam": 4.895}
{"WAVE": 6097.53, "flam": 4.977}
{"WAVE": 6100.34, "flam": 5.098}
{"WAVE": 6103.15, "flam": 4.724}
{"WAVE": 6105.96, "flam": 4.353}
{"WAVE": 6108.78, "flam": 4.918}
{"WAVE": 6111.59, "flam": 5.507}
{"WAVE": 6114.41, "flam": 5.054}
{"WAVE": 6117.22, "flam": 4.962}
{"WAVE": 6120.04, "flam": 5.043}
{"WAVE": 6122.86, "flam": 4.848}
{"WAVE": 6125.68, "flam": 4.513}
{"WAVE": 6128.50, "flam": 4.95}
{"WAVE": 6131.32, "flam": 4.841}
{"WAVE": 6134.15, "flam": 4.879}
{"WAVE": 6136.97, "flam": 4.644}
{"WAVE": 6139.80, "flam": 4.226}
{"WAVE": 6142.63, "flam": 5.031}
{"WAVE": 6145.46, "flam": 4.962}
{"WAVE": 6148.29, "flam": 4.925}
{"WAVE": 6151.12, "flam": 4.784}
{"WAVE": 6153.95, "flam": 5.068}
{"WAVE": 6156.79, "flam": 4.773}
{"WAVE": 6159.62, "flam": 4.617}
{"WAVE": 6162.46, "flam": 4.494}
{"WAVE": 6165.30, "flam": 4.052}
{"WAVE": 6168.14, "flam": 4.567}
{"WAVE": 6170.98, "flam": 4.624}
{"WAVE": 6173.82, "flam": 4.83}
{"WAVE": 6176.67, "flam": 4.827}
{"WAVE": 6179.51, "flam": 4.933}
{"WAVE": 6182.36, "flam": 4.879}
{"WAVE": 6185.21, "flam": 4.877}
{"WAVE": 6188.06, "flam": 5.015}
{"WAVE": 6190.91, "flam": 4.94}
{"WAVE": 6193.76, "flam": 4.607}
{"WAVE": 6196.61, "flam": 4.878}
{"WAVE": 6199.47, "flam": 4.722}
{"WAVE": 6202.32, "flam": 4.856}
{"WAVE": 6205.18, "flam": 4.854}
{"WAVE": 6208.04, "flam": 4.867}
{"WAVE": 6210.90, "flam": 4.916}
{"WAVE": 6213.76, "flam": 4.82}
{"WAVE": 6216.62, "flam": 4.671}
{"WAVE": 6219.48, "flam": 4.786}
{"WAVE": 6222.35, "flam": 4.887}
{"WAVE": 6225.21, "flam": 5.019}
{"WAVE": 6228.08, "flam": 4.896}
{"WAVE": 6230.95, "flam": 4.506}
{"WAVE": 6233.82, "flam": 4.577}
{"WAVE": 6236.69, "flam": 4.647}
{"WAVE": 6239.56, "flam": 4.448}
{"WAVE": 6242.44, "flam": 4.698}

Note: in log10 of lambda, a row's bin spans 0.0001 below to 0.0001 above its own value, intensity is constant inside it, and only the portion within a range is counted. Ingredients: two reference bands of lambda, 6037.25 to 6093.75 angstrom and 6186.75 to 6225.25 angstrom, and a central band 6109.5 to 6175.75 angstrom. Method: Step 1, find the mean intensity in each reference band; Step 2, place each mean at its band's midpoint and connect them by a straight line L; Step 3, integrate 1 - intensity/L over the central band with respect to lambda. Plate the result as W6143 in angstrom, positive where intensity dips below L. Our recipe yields 1.8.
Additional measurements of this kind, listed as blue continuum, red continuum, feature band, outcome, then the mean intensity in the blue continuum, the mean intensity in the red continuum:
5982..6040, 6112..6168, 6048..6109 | -1.40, 4.96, 4.78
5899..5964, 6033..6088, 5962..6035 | 0.42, 5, 5.02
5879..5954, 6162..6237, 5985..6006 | -0.80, 4.87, 4.77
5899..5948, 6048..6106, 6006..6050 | 0.53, 4.99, 4.99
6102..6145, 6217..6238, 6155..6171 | 0.94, 4.84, 4.76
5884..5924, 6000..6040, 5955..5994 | -2.03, 4.7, 4.9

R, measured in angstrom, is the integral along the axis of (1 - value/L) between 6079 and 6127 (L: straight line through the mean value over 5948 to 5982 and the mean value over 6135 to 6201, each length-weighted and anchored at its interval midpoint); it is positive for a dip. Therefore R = -0.83 angstrom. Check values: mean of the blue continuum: 5.05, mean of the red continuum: 4.75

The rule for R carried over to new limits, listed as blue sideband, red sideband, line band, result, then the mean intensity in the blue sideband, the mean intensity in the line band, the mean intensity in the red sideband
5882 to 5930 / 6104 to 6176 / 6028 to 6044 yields -0.7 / 4.76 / 4.98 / 4.78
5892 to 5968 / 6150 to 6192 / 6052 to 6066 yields -0.7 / 4.91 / 5.06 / 4.75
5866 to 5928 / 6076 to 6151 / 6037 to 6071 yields -1.3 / 4.81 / 5.06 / 4.89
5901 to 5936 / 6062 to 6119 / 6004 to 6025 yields 0.4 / 4.99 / 4.89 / 4.96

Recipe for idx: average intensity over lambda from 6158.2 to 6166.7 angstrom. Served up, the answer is 4.39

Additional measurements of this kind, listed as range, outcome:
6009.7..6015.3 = 4.87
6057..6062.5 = 5.13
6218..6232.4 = 4.82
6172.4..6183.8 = 4.86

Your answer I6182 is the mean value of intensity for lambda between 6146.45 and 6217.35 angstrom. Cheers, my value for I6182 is 4.78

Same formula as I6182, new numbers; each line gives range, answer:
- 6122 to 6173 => 4.71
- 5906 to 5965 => 5.02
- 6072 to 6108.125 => 4.92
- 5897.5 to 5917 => 4.82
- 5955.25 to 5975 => 5.07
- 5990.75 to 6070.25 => 4.98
